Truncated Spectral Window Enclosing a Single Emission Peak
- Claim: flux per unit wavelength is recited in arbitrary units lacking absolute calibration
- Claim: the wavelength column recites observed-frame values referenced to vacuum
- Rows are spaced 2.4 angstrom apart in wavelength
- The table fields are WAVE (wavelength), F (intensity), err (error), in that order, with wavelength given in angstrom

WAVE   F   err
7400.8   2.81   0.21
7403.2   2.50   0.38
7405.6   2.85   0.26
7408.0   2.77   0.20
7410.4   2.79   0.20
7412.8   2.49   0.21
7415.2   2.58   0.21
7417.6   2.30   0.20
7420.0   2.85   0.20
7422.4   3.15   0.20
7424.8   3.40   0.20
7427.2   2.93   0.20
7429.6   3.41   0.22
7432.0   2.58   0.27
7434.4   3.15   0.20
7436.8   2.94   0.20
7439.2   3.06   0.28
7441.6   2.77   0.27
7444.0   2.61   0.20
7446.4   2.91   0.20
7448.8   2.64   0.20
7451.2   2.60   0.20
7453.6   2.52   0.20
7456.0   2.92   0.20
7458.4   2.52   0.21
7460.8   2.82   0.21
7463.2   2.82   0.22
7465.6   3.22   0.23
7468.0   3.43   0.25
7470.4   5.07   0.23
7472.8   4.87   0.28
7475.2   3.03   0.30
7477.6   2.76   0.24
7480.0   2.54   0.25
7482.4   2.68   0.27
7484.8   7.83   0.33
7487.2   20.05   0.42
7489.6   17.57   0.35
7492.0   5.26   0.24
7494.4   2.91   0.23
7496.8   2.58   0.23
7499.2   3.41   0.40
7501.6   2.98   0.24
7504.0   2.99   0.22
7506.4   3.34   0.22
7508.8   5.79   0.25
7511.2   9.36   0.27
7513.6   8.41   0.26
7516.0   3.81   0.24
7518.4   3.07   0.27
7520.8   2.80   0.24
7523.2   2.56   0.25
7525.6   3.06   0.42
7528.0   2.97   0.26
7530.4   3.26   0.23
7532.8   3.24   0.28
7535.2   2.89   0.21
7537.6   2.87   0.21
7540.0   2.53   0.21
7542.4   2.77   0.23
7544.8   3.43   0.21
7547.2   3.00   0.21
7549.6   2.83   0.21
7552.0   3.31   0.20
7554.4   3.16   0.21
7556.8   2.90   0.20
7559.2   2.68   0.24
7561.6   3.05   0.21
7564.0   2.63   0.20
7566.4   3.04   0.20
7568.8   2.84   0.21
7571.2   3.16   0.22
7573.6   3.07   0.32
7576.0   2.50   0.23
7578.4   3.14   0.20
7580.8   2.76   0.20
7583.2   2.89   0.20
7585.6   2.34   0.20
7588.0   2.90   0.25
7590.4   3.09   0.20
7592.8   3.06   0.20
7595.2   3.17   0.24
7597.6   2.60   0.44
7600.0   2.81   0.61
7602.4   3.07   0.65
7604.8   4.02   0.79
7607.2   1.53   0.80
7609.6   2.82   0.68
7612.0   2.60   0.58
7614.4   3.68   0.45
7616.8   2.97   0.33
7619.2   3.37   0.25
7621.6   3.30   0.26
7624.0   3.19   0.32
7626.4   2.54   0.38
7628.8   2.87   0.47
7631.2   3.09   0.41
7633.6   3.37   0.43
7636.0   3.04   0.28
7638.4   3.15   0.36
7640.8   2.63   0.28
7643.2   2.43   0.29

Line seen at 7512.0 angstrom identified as [N II]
